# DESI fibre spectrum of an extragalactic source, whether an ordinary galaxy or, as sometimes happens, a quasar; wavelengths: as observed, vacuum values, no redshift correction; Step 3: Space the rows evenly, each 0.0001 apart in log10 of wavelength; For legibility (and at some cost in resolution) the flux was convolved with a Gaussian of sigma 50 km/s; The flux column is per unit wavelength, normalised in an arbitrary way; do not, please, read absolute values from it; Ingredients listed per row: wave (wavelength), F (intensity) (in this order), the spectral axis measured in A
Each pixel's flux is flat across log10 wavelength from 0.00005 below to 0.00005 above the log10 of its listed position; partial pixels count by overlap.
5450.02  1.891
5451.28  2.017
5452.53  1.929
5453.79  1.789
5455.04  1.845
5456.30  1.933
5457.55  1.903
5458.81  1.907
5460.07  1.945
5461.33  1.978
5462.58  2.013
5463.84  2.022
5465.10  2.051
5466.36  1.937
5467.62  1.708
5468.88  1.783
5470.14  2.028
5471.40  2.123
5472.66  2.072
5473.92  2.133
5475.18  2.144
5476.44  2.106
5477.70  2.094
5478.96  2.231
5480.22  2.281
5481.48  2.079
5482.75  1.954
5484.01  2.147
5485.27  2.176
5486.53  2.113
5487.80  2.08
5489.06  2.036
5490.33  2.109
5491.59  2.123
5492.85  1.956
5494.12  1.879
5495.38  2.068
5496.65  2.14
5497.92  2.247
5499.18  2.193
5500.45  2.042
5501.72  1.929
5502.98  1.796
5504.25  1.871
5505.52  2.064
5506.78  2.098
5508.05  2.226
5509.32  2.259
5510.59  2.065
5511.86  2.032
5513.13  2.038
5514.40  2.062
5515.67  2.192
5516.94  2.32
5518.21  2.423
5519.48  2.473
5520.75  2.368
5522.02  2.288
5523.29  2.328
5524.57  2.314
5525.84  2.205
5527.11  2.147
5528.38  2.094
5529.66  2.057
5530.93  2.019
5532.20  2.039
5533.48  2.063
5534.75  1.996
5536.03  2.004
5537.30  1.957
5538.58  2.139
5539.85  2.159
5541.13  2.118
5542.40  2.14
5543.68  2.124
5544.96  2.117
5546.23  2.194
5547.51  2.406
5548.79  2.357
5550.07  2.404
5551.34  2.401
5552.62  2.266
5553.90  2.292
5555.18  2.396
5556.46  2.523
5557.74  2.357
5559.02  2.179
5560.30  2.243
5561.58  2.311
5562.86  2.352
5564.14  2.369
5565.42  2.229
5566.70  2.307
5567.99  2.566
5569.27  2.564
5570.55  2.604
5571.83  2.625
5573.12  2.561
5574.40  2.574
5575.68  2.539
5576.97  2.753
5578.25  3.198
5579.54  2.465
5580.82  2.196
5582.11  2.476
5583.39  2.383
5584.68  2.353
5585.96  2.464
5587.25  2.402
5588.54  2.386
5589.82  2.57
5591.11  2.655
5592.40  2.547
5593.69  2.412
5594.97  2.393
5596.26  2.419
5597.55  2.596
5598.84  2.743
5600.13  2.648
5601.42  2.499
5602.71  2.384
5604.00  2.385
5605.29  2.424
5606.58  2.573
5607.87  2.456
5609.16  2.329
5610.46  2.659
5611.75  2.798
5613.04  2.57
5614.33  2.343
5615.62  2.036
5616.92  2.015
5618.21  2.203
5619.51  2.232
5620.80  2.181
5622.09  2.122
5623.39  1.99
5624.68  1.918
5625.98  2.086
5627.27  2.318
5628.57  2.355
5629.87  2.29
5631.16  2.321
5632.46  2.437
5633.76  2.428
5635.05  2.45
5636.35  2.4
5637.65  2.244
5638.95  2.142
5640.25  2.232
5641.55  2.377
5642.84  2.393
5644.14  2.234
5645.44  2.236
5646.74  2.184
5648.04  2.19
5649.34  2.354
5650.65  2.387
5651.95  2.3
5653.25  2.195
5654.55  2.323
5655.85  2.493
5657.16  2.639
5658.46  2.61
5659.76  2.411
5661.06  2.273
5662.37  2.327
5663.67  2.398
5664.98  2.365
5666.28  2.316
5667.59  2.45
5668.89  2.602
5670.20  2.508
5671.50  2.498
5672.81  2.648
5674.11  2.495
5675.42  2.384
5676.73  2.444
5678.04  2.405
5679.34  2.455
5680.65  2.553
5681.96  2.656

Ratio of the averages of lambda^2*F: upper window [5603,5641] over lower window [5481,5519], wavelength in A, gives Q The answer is 1.2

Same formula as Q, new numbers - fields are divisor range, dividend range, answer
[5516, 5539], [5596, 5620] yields 1.15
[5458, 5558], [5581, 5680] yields 1.17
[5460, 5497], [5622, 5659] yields 1.19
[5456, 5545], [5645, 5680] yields 1.22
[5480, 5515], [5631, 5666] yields 1.20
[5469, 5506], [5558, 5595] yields 1.23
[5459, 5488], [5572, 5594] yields 1.28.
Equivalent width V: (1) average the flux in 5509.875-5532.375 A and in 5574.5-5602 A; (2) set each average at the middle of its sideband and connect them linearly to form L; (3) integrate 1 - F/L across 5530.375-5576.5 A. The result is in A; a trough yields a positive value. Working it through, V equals 1.3 A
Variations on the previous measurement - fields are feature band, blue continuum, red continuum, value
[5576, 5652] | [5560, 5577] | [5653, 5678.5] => 2.2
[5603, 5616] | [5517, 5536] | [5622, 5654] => -1.2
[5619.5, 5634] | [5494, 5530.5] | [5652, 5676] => 0.9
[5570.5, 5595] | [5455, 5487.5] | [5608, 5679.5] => -3.2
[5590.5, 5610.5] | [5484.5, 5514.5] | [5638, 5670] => -2.2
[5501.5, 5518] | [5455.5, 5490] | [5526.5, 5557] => 0.2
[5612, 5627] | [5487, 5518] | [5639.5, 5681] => 0.9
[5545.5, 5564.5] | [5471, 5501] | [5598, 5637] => -0.8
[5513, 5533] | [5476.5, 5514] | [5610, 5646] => -0.9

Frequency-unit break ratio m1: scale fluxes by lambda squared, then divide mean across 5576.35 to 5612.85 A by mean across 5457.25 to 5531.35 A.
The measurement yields 1.2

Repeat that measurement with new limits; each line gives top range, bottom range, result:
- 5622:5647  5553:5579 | 0.94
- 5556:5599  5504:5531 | 1.16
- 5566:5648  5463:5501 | 1.22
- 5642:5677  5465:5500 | 1.23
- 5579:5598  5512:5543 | 1.16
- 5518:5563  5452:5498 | 1.13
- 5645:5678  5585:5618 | 1.00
